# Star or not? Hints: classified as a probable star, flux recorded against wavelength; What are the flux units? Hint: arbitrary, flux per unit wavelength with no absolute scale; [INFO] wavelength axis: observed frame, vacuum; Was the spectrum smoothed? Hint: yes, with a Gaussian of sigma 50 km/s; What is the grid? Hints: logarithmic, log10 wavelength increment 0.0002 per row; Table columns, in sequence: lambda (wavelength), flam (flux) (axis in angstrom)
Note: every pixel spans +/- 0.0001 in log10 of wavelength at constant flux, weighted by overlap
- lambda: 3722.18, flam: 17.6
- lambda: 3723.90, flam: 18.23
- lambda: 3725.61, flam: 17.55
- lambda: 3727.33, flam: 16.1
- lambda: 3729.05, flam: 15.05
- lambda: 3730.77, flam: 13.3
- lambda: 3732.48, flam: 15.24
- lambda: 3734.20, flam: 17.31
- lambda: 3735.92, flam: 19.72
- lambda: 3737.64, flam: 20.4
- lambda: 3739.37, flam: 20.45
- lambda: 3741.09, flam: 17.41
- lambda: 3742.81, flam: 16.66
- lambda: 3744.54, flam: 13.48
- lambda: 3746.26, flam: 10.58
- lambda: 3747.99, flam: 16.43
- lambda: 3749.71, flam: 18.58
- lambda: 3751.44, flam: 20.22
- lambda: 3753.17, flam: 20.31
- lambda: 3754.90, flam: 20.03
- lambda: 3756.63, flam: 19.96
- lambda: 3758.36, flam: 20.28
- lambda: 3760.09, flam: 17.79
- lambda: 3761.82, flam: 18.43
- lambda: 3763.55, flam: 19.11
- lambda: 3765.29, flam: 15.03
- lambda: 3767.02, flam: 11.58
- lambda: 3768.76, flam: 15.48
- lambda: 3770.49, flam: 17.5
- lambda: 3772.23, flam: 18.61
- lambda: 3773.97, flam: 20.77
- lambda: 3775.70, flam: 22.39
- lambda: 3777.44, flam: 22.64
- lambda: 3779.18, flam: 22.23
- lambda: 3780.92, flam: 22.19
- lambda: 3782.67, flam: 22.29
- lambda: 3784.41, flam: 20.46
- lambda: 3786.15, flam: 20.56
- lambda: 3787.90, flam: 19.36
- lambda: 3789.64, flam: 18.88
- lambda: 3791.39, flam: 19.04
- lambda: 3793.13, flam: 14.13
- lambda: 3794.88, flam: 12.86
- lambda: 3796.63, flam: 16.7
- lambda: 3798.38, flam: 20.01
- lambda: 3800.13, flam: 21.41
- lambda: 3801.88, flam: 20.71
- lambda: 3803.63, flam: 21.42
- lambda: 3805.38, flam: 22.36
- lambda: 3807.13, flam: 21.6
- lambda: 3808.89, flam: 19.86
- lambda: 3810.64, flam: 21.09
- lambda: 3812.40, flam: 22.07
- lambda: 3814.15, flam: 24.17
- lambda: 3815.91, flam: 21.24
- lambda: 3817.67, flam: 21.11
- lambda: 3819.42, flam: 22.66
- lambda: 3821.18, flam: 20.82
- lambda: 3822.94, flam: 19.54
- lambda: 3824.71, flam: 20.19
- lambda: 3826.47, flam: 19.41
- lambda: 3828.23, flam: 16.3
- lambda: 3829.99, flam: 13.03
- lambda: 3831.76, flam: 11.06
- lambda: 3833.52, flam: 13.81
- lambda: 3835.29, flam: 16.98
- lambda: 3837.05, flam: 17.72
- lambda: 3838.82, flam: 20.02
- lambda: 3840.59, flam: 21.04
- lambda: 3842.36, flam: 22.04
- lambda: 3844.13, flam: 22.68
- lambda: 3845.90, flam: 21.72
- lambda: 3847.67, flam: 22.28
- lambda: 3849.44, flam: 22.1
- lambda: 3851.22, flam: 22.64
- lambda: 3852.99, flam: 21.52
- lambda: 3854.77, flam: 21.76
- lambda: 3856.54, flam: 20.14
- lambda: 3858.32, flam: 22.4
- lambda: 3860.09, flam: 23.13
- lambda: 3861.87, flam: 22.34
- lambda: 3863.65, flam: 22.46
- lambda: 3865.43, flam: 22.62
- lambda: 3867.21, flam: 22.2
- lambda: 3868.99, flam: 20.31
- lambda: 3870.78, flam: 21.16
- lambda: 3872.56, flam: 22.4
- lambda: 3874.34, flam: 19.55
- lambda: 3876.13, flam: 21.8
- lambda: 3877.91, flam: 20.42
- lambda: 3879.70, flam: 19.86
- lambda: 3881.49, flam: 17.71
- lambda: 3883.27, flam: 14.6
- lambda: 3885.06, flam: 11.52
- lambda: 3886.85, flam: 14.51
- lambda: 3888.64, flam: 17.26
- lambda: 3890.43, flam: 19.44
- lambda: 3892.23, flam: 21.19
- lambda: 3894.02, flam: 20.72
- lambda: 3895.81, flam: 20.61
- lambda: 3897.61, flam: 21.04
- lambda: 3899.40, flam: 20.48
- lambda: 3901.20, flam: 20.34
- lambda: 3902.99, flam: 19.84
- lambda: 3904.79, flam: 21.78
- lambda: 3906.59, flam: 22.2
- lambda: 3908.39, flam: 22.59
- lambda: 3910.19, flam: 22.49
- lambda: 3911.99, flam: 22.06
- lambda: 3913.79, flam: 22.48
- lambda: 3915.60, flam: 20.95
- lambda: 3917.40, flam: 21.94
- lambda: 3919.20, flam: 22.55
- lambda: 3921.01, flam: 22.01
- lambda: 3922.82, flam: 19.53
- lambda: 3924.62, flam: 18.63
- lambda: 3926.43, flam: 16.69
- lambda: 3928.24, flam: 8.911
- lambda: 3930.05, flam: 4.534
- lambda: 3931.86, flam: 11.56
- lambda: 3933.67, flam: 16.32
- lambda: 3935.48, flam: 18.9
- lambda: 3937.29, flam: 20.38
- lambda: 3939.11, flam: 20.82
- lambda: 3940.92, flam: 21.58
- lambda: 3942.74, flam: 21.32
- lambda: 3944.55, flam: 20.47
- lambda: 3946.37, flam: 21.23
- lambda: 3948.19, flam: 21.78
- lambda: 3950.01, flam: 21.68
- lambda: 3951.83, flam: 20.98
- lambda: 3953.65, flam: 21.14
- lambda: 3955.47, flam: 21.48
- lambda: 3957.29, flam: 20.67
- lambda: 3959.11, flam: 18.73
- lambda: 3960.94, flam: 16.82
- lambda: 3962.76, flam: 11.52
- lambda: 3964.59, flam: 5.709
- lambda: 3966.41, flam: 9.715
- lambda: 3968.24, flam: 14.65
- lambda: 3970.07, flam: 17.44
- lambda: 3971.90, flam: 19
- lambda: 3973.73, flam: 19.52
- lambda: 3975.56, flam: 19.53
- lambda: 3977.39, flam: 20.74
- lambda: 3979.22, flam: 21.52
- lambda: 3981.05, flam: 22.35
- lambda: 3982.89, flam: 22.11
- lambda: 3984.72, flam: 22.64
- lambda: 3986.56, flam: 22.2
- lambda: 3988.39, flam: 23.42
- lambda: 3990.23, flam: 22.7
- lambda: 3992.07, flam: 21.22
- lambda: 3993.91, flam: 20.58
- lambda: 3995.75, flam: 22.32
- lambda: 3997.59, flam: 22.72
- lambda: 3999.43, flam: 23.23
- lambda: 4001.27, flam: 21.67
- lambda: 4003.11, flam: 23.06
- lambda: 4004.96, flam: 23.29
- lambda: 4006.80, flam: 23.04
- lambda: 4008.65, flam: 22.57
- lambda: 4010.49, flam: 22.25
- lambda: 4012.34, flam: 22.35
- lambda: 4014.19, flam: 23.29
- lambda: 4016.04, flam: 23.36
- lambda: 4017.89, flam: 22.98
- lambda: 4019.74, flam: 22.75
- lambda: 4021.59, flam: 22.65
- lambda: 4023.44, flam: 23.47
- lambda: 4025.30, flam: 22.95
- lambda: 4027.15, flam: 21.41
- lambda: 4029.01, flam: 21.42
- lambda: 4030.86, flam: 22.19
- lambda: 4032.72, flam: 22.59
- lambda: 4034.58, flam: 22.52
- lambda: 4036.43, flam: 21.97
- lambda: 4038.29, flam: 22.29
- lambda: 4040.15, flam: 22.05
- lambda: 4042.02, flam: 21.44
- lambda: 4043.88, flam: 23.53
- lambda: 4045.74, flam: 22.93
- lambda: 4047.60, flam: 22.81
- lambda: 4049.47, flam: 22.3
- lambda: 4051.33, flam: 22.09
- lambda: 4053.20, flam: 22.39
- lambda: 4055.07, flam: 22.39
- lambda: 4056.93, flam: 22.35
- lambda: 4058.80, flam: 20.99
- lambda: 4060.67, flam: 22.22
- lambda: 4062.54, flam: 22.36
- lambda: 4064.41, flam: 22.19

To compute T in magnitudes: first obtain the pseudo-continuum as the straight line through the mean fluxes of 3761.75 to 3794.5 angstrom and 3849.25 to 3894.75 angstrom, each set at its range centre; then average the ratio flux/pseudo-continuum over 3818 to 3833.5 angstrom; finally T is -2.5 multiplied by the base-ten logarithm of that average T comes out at 0.10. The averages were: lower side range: 18.9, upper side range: 20.2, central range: 17.8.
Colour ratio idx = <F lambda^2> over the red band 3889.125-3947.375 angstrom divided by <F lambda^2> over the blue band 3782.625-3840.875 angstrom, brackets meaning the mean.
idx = 1.1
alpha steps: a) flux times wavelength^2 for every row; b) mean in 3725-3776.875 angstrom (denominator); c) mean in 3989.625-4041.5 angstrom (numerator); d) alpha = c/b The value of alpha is 1.46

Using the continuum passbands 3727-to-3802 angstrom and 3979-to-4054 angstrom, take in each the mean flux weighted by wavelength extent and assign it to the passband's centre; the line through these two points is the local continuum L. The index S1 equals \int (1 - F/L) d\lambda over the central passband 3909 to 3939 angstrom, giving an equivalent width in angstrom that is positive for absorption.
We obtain 3.8 angstrom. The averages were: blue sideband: 18.2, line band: 18.2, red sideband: 22.5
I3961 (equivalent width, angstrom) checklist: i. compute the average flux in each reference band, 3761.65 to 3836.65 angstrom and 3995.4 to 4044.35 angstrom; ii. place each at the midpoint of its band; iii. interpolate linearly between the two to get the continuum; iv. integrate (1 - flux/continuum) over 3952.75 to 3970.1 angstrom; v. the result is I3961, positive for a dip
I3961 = 4.8 angstrom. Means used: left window 19.1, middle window 15.7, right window 22.6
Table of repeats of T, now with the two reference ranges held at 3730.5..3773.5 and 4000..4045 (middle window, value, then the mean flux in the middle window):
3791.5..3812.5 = -0.06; 19.4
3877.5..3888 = 0.22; 16.3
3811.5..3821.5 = -0.18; 22.1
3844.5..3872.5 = -0.13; 21.9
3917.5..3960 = 0.12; 18.8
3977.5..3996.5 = -0.01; 22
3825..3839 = 0.18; 16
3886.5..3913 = -0.02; 20.6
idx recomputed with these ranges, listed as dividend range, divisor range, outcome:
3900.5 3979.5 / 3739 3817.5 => 1.06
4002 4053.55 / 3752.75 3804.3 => 1.35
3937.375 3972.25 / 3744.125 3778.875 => 1.12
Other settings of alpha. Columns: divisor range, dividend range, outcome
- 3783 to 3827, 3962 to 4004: 1.07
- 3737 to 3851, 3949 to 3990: 1.08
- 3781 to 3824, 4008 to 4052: 1.25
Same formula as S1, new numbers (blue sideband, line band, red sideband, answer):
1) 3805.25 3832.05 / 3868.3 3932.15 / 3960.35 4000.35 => 1.43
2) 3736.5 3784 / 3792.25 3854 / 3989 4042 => -0.44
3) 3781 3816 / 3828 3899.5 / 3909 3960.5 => 0.02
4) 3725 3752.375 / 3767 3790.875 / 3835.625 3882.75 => -2.16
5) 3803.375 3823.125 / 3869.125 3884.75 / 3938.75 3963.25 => 1.13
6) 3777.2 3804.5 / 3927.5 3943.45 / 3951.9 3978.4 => 1.29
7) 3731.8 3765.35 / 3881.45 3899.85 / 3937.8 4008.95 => 1.23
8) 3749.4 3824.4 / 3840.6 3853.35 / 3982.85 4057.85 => -1.03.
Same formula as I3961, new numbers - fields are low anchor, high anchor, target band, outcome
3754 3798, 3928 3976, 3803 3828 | -3.64 angstrom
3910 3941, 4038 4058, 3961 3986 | 3.11 angstrom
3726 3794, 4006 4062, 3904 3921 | -1.28 angstrom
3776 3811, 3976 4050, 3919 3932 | 3.66 angstrom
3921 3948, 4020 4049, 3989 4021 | -2.44 angstrom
